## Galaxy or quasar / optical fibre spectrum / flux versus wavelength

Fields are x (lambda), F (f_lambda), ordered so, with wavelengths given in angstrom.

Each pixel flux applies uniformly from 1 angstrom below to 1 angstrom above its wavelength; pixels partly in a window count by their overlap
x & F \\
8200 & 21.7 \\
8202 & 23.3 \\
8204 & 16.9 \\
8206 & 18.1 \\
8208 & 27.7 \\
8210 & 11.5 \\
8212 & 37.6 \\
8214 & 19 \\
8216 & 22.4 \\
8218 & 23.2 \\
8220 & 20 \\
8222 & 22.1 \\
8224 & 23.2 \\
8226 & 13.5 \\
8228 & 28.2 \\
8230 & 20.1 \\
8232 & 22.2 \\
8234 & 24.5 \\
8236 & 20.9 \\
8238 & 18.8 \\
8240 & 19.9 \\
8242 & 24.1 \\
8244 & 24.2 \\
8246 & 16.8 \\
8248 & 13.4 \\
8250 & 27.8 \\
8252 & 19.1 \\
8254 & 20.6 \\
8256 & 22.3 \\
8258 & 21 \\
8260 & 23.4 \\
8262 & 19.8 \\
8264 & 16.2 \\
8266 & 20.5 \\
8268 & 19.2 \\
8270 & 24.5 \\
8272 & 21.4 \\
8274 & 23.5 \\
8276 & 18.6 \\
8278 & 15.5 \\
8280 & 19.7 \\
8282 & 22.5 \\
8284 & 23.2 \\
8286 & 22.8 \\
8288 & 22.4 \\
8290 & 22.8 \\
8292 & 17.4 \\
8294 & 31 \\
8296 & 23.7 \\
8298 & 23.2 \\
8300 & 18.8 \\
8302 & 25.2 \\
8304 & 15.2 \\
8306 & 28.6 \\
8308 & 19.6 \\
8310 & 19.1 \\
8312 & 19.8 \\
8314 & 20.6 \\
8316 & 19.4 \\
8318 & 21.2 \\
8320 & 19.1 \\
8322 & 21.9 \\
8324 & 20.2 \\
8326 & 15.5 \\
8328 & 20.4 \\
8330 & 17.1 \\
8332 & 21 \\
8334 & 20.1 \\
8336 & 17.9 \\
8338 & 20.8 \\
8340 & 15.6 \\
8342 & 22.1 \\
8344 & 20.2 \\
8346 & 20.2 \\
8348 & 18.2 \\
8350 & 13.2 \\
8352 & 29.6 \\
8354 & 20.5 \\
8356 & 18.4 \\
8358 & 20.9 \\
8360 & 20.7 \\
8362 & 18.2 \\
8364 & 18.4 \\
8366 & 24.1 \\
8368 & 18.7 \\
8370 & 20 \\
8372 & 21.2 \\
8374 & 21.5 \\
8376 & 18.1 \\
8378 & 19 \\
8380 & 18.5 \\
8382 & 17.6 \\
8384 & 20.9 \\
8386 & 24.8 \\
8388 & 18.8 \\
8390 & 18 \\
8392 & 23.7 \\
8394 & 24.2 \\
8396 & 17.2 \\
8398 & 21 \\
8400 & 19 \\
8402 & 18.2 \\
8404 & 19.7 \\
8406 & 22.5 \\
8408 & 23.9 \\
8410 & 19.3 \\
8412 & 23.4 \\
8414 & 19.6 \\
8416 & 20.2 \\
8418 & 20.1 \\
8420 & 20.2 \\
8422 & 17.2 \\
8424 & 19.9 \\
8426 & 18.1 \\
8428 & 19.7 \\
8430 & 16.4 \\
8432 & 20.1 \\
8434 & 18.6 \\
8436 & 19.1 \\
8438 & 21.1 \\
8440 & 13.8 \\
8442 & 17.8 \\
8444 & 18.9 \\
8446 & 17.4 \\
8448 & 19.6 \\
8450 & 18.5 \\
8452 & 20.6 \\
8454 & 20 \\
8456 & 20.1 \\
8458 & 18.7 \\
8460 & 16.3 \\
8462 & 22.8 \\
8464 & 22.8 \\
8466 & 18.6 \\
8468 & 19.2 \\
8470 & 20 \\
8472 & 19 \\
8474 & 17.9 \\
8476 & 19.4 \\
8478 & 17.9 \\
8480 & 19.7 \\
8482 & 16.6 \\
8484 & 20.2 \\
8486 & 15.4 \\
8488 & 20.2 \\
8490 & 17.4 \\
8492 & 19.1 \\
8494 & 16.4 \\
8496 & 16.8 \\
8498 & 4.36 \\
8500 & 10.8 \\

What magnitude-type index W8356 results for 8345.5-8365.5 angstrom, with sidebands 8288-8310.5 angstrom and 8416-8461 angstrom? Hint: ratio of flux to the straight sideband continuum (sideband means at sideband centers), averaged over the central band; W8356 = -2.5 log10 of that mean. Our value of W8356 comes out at 0.05 mag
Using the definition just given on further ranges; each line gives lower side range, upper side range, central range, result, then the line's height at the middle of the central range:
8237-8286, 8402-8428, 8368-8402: 0.01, 20.3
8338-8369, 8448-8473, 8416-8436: 0.04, 19.8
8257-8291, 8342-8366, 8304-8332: 0.03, 20.5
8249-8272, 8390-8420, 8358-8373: 0.04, 20.9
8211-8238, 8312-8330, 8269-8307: -0.07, 20.7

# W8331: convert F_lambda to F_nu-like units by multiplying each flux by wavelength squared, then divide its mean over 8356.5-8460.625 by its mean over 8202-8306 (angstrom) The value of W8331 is 0.95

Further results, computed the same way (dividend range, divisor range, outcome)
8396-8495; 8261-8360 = 0.96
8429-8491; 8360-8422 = 0.94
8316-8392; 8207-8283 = 0.96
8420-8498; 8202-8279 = 0.93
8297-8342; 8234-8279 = 0.99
